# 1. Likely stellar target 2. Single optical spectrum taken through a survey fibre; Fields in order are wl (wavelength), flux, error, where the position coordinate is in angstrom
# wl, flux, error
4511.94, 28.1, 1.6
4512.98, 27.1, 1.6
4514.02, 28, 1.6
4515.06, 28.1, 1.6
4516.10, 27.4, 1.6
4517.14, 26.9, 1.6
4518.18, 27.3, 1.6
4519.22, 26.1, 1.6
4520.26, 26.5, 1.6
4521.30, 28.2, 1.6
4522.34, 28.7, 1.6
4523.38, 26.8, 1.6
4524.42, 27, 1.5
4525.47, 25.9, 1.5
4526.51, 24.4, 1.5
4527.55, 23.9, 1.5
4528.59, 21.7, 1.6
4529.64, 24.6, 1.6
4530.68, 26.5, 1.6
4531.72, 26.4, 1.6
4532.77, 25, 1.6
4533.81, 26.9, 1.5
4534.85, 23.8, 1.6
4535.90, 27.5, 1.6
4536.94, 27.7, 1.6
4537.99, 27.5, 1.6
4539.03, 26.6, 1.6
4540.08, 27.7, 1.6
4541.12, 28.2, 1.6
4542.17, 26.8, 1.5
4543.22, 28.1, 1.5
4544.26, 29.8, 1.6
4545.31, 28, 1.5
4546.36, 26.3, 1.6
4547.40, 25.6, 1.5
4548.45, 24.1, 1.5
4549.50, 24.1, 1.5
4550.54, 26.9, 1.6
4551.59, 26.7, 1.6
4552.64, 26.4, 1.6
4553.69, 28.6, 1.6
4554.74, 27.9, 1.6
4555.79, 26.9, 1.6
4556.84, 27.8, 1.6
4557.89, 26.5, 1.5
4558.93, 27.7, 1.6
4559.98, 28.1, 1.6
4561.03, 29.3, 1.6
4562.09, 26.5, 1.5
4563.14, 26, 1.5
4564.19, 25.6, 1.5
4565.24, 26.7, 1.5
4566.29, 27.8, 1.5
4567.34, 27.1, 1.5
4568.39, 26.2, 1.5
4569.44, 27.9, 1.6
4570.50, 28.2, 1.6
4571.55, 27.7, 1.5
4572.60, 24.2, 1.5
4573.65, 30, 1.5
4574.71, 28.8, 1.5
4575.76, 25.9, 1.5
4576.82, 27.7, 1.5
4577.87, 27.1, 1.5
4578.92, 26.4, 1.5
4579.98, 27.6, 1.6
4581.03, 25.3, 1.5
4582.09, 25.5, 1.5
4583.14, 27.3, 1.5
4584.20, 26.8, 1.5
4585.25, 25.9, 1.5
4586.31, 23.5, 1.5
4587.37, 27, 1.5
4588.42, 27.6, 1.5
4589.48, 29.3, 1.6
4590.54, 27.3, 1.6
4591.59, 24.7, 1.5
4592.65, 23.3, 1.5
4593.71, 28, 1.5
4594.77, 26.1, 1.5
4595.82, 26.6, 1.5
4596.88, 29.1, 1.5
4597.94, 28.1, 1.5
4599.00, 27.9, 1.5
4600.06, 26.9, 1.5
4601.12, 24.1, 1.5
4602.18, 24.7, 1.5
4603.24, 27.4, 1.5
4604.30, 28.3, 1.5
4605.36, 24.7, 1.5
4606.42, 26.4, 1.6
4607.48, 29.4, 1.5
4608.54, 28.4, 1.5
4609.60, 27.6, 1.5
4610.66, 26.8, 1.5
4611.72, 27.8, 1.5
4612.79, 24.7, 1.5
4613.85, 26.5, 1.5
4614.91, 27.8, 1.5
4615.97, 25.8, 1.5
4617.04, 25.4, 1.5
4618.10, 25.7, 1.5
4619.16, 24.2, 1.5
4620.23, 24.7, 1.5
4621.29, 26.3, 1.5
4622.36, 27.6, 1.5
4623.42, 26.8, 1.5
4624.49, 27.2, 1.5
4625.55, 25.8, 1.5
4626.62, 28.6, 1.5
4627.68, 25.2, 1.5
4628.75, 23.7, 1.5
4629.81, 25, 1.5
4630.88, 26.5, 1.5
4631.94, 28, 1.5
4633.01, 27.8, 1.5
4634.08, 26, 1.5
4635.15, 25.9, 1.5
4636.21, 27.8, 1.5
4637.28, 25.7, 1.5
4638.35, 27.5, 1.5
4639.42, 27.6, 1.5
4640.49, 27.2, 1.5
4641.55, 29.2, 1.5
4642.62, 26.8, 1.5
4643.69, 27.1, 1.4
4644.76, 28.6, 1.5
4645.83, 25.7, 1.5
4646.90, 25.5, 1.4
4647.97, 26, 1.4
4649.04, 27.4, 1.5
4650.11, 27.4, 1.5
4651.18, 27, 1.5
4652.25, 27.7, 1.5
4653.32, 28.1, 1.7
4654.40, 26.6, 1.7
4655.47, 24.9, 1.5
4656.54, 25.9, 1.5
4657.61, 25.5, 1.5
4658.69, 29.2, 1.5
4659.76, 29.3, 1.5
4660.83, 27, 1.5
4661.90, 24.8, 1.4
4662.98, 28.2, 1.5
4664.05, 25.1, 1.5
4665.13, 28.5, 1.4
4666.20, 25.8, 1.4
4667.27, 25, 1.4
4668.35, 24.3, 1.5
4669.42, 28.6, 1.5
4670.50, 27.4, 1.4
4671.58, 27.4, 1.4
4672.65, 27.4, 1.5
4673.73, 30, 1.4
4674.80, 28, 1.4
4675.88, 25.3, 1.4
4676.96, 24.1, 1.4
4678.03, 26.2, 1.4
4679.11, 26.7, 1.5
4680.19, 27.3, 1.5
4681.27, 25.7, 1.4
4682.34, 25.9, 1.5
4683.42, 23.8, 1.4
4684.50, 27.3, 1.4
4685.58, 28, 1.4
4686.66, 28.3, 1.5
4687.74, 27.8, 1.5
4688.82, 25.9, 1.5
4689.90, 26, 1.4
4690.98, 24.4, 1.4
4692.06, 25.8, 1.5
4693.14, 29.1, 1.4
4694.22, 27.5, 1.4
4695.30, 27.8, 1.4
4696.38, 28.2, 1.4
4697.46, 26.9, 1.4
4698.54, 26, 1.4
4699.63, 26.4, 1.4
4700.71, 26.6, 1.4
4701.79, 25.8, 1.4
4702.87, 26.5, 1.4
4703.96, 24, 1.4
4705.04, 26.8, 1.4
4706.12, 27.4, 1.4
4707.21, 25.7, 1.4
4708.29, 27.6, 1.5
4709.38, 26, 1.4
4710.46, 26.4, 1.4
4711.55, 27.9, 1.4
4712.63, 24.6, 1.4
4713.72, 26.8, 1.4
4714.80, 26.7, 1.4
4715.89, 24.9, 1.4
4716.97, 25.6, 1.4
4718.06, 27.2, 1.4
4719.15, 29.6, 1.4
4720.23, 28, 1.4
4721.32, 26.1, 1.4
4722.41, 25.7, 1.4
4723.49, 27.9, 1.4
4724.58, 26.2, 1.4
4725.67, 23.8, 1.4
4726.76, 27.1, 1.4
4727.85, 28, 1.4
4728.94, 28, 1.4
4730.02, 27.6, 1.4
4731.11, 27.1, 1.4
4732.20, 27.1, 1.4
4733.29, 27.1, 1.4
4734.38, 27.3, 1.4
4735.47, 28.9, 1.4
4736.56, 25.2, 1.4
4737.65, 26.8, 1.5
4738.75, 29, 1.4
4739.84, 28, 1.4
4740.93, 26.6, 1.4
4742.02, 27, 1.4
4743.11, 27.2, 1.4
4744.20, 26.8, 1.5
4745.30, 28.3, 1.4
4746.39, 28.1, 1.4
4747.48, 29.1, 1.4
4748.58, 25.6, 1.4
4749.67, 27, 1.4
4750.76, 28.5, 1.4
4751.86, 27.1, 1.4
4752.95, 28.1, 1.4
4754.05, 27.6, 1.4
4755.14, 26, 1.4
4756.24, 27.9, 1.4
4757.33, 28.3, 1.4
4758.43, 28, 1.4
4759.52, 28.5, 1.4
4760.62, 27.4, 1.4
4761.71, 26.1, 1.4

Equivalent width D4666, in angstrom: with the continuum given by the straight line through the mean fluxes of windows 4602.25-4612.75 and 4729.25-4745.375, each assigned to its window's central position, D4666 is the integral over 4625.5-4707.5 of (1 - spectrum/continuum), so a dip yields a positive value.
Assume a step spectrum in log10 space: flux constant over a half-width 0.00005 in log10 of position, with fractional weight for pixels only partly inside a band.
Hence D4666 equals 1.56 angstrom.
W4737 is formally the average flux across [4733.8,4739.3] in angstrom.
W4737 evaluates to 27.4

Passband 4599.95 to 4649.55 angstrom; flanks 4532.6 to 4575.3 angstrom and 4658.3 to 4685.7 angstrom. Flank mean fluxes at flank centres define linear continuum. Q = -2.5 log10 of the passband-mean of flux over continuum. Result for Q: 0.01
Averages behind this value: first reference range 27.1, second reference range 26.8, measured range 26.6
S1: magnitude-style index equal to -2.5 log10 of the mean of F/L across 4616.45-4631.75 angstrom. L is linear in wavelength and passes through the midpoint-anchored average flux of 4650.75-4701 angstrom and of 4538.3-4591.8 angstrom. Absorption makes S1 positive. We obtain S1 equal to 0.04 mag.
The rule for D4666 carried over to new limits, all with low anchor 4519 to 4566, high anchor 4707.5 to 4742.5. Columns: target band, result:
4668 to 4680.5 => 0.0 angstrom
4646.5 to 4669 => 0.1 angstrom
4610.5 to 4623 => 0.3 angstrom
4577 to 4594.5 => 0.2 angstrom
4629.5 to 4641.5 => -0.1 angstrom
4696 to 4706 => 0.2 angstrom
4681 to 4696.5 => 0.1 angstrom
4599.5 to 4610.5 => 0.0 angstrom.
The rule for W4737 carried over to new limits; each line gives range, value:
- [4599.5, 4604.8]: 26.3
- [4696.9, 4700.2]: 26.4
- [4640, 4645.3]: 27.8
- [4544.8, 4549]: 26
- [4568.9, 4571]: 28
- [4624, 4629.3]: 26.1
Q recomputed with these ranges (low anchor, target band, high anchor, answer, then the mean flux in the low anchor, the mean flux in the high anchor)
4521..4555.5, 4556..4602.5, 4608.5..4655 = -0.01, 26.5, 26.7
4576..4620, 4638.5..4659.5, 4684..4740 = -0.01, 26.6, 26.8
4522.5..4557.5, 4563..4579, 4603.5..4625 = -0.03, 26.4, 26.6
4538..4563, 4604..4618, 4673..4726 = 0.00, 27.1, 26.6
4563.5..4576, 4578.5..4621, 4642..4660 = 0.02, 27.2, 26.9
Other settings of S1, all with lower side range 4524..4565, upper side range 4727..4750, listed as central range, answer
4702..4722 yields 0.03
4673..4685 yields 0.03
